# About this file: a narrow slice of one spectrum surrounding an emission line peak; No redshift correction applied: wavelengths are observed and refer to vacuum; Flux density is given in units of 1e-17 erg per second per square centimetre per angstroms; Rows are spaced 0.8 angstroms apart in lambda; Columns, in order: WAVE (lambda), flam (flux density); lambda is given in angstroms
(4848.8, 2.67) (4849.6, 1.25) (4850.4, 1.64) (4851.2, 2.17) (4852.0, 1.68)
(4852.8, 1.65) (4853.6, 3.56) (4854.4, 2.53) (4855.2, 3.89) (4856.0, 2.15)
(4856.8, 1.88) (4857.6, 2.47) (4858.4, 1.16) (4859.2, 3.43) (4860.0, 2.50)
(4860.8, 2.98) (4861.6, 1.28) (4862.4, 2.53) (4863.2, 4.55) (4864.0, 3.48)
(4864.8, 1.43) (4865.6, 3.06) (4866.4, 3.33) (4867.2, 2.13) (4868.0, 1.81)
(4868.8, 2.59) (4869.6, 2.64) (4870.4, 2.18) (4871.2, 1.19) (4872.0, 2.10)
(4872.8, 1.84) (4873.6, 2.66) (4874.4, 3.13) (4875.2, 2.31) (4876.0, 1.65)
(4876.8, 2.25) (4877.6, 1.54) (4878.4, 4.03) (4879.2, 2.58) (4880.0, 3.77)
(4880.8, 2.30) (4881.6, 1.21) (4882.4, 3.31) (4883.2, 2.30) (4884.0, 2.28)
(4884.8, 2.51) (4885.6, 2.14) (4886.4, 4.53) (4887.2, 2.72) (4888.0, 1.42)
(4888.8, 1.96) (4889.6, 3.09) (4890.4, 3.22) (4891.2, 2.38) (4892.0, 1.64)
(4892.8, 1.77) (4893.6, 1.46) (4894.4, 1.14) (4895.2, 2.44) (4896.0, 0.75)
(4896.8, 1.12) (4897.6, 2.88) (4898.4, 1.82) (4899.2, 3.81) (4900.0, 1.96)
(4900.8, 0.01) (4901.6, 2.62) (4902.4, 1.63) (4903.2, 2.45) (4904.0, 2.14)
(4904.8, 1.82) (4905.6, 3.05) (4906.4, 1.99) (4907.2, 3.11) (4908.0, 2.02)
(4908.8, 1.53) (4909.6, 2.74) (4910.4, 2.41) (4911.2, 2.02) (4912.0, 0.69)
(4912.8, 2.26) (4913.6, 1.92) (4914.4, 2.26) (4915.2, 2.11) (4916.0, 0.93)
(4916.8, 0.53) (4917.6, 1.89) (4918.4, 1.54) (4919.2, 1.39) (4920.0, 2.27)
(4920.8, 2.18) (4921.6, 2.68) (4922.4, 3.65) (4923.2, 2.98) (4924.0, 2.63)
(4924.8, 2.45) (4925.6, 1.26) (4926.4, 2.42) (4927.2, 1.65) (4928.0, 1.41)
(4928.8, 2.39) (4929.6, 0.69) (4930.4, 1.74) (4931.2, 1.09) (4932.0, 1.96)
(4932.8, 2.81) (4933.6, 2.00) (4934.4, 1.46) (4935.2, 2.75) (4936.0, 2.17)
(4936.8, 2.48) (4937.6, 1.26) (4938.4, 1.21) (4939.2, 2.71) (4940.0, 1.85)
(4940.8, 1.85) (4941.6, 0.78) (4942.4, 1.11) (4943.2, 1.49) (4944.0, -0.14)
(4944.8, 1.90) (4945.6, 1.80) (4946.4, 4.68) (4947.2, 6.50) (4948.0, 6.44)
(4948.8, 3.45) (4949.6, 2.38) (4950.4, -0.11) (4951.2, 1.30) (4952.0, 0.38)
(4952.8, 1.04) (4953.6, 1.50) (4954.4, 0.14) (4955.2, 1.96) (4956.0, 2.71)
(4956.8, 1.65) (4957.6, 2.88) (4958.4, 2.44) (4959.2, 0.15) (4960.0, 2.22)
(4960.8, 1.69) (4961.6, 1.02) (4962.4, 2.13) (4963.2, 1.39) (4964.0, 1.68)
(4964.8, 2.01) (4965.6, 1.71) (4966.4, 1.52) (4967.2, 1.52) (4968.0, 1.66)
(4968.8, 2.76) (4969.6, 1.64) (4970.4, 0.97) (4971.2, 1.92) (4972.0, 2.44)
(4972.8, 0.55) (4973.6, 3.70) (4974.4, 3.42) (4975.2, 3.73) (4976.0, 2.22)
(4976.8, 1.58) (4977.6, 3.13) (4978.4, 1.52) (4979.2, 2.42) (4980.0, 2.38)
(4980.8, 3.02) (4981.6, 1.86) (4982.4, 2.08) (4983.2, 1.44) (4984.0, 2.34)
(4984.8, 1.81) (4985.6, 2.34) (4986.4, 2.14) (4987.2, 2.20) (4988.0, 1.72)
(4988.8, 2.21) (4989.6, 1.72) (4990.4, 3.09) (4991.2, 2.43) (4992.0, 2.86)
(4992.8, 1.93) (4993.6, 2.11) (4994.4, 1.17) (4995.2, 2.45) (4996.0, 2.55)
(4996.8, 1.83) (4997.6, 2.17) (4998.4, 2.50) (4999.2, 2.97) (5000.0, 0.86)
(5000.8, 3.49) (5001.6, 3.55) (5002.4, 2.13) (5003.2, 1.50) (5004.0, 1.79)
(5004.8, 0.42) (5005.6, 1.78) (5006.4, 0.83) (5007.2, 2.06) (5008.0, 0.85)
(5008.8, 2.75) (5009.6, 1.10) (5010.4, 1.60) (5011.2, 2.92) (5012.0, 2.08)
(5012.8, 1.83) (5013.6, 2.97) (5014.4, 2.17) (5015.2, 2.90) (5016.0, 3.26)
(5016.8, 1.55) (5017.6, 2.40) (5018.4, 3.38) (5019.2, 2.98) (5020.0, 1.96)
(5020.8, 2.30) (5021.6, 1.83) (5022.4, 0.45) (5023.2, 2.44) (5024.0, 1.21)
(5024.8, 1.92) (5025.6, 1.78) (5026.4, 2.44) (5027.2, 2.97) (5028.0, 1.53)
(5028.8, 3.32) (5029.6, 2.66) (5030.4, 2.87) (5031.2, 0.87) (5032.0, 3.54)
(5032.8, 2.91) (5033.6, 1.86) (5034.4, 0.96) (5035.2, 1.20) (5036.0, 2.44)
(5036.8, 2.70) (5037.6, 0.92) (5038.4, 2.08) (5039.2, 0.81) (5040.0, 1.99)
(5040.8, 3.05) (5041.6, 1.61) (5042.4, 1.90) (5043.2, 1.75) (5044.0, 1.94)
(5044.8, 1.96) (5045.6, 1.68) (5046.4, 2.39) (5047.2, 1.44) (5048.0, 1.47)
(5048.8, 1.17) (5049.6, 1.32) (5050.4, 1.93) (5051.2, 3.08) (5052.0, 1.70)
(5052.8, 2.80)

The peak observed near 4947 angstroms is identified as Hgamma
